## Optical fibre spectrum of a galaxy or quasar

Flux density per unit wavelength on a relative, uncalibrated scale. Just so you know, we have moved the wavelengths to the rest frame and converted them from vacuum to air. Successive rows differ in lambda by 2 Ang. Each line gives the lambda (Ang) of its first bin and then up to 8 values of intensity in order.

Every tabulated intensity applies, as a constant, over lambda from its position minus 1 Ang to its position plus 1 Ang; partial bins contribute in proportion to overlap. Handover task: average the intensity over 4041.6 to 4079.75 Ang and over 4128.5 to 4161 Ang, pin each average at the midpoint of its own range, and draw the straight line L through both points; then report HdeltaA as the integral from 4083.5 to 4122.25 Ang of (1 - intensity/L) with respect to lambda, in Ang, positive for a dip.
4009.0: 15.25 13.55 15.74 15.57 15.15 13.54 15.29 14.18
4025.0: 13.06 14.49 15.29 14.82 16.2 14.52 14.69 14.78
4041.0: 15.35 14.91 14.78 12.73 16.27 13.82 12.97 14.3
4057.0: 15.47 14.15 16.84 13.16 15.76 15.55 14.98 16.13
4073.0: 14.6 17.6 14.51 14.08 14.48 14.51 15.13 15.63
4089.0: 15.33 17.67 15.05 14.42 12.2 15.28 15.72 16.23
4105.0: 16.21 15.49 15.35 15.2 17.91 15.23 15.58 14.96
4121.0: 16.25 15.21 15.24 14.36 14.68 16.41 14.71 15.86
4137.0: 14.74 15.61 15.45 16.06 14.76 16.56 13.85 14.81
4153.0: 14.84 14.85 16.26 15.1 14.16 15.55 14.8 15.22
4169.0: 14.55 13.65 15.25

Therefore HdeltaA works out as -1.1 Ang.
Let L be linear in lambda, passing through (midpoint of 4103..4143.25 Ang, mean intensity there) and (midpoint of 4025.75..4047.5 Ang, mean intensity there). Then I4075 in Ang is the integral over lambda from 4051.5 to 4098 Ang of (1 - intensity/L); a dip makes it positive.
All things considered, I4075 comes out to 0.5 Ang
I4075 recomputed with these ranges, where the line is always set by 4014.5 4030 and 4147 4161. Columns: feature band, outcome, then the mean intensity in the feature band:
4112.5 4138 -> -0.9 Ang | 15.4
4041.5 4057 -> 0.3 Ang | 14.4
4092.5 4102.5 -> 0.1 Ang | 14.6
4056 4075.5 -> -0.9 Ang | 15.4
